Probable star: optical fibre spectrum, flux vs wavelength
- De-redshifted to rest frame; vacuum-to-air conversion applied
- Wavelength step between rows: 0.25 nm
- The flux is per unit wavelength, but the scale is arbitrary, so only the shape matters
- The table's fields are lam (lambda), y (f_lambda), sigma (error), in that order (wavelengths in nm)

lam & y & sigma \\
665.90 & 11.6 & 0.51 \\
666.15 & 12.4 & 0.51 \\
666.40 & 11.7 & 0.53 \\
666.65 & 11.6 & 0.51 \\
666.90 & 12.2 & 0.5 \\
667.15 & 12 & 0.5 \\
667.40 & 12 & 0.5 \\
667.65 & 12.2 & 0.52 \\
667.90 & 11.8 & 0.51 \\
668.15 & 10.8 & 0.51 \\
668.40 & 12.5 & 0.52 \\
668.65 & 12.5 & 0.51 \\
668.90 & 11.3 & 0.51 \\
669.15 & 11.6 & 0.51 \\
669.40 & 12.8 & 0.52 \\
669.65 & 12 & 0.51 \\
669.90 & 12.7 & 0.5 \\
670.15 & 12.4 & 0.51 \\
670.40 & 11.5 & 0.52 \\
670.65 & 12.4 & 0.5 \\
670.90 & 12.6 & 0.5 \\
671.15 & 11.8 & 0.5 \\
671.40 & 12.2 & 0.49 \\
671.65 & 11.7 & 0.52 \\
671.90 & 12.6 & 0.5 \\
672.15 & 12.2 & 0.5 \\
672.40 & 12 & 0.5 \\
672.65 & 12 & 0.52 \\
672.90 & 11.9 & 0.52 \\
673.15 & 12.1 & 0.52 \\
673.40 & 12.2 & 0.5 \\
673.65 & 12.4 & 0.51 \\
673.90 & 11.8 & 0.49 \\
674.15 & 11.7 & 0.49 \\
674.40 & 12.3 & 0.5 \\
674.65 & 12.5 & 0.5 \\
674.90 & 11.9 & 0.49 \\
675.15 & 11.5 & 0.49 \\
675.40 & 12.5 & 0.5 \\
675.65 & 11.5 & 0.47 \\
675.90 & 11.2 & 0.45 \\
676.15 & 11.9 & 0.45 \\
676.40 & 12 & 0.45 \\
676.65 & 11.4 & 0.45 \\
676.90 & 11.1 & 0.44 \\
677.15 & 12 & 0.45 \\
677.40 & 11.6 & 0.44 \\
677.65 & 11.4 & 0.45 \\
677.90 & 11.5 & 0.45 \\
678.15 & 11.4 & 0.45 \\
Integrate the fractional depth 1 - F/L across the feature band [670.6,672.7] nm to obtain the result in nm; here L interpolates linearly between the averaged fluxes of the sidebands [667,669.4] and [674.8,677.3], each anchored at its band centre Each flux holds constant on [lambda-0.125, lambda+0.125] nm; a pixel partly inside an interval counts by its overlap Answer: -0.06 nm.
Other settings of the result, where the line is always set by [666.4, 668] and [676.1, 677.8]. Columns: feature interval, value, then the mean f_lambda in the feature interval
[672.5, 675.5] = -0.089 nm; 12.1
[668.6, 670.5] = -0.036 nm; 12.1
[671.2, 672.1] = -0.026 nm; 12.1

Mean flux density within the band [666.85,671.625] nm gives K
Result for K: 12.1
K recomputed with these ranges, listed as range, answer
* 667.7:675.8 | 12.1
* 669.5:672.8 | 12.2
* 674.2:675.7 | 12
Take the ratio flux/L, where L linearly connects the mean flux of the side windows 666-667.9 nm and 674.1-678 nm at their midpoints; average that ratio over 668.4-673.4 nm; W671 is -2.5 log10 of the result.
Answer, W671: -0.02 mag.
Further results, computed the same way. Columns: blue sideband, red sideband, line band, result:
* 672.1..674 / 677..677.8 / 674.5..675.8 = -0.01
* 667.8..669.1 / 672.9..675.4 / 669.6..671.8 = -0.02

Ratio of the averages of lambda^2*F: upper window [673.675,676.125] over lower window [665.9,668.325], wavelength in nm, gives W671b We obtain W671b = 1.0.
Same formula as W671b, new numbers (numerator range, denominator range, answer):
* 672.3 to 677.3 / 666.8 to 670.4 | 1.01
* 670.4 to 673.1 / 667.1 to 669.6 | 1.02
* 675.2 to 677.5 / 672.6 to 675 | 0.97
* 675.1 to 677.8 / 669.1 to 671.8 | 0.97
